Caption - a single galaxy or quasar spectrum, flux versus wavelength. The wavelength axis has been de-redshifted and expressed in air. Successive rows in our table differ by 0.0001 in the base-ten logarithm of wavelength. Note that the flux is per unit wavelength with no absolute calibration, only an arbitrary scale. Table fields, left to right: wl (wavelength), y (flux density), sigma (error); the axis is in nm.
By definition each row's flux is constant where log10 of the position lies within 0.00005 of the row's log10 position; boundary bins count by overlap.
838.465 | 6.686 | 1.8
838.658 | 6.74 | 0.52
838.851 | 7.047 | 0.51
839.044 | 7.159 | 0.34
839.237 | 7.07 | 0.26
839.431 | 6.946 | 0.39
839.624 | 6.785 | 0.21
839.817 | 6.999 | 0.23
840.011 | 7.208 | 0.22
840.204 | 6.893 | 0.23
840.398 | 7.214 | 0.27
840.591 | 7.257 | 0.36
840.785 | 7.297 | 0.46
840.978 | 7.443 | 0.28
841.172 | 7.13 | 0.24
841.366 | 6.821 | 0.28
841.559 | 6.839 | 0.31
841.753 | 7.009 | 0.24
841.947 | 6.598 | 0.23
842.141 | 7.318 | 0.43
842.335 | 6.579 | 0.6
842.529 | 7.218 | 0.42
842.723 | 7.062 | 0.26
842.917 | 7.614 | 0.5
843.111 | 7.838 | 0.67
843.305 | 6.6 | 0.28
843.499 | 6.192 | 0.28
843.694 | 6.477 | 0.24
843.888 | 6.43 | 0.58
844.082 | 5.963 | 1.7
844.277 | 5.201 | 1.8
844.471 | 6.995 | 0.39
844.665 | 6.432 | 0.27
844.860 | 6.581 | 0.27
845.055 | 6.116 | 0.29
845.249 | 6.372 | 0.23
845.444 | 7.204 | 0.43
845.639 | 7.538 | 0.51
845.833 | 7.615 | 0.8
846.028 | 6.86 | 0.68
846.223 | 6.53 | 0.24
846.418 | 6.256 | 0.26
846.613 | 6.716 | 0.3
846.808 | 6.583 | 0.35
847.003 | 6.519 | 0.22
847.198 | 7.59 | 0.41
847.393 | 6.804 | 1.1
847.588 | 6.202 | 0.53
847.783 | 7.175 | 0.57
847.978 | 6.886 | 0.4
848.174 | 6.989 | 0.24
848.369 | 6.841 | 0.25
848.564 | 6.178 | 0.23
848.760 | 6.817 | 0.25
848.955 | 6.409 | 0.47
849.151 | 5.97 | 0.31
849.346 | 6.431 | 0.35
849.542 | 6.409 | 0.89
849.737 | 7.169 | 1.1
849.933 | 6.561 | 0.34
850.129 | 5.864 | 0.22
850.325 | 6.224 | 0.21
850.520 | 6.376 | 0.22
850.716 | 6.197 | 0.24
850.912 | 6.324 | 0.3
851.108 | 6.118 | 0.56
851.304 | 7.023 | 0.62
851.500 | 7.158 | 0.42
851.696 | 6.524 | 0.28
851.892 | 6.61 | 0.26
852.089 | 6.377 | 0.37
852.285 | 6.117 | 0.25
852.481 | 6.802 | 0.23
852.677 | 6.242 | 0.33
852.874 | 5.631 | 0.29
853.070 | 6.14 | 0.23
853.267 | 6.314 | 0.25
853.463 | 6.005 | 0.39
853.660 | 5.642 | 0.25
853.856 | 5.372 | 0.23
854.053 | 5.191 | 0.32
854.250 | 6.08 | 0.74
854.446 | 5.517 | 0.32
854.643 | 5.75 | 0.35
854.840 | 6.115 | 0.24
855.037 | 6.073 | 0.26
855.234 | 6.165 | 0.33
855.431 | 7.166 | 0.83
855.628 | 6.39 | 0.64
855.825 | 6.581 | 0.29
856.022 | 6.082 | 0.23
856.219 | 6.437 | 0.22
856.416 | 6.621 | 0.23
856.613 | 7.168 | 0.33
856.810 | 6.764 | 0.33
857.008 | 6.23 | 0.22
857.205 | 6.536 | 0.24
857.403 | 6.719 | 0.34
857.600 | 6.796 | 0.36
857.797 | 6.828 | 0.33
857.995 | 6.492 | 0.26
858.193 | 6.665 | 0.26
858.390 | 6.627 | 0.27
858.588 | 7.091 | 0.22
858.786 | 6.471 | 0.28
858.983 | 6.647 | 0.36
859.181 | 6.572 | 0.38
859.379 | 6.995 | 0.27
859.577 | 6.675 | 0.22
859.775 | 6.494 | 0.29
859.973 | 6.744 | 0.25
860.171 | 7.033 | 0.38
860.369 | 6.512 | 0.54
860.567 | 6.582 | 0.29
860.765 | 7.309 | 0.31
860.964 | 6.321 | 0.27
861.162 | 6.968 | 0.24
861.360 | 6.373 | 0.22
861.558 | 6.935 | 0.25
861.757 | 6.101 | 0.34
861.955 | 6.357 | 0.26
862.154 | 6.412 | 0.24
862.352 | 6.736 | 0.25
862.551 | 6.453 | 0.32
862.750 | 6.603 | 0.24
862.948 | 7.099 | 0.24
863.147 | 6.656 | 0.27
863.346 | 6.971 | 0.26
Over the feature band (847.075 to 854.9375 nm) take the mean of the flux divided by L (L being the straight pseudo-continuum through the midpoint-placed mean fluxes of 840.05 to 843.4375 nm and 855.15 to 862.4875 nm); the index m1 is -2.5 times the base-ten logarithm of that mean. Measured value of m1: 0.08 mag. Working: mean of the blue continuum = 7.1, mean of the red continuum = 6.64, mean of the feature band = 6.35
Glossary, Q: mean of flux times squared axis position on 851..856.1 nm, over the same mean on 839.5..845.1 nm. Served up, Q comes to 0.93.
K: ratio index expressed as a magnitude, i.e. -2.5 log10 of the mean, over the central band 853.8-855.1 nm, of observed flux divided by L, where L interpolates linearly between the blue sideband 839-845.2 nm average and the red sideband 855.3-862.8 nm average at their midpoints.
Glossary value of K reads 0.17 mag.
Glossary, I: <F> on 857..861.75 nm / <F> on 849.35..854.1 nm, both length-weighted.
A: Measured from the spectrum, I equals 1.07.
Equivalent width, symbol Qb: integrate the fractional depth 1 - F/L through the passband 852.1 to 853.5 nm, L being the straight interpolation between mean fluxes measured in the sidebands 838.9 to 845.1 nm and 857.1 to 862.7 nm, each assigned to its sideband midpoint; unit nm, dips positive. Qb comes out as 0.11 nm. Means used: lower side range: 6.86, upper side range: 6.66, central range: 6.2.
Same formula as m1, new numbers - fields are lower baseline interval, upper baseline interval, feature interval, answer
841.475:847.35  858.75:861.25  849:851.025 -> 0.07 mag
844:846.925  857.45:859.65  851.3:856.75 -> 0.07 mag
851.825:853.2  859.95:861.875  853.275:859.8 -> 0.01 mag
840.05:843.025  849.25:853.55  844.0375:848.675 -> 0.01 mag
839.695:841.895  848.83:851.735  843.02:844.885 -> 0.07 mag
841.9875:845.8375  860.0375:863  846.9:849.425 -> 0.01 mag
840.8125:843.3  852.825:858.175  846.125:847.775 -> 0.02 mag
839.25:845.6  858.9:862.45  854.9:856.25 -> 0.05 mag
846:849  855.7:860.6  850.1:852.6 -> 0.04 mag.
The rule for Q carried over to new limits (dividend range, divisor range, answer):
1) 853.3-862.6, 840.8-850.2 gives 0.99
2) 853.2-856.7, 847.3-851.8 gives 0.95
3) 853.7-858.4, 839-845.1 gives 0.96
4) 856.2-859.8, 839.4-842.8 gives 0.99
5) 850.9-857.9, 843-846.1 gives 0.97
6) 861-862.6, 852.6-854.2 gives 1.15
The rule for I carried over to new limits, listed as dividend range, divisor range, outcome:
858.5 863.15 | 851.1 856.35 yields 1.07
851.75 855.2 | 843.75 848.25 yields 0.90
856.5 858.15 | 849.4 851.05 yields 1.05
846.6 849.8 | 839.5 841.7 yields 0.94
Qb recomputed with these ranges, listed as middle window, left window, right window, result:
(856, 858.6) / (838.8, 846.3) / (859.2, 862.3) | 0.02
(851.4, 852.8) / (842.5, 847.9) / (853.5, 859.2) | -0.01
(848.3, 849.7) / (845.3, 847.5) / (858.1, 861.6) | 0.08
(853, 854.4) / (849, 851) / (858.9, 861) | 0.15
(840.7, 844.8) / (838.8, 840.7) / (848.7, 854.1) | 0.03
